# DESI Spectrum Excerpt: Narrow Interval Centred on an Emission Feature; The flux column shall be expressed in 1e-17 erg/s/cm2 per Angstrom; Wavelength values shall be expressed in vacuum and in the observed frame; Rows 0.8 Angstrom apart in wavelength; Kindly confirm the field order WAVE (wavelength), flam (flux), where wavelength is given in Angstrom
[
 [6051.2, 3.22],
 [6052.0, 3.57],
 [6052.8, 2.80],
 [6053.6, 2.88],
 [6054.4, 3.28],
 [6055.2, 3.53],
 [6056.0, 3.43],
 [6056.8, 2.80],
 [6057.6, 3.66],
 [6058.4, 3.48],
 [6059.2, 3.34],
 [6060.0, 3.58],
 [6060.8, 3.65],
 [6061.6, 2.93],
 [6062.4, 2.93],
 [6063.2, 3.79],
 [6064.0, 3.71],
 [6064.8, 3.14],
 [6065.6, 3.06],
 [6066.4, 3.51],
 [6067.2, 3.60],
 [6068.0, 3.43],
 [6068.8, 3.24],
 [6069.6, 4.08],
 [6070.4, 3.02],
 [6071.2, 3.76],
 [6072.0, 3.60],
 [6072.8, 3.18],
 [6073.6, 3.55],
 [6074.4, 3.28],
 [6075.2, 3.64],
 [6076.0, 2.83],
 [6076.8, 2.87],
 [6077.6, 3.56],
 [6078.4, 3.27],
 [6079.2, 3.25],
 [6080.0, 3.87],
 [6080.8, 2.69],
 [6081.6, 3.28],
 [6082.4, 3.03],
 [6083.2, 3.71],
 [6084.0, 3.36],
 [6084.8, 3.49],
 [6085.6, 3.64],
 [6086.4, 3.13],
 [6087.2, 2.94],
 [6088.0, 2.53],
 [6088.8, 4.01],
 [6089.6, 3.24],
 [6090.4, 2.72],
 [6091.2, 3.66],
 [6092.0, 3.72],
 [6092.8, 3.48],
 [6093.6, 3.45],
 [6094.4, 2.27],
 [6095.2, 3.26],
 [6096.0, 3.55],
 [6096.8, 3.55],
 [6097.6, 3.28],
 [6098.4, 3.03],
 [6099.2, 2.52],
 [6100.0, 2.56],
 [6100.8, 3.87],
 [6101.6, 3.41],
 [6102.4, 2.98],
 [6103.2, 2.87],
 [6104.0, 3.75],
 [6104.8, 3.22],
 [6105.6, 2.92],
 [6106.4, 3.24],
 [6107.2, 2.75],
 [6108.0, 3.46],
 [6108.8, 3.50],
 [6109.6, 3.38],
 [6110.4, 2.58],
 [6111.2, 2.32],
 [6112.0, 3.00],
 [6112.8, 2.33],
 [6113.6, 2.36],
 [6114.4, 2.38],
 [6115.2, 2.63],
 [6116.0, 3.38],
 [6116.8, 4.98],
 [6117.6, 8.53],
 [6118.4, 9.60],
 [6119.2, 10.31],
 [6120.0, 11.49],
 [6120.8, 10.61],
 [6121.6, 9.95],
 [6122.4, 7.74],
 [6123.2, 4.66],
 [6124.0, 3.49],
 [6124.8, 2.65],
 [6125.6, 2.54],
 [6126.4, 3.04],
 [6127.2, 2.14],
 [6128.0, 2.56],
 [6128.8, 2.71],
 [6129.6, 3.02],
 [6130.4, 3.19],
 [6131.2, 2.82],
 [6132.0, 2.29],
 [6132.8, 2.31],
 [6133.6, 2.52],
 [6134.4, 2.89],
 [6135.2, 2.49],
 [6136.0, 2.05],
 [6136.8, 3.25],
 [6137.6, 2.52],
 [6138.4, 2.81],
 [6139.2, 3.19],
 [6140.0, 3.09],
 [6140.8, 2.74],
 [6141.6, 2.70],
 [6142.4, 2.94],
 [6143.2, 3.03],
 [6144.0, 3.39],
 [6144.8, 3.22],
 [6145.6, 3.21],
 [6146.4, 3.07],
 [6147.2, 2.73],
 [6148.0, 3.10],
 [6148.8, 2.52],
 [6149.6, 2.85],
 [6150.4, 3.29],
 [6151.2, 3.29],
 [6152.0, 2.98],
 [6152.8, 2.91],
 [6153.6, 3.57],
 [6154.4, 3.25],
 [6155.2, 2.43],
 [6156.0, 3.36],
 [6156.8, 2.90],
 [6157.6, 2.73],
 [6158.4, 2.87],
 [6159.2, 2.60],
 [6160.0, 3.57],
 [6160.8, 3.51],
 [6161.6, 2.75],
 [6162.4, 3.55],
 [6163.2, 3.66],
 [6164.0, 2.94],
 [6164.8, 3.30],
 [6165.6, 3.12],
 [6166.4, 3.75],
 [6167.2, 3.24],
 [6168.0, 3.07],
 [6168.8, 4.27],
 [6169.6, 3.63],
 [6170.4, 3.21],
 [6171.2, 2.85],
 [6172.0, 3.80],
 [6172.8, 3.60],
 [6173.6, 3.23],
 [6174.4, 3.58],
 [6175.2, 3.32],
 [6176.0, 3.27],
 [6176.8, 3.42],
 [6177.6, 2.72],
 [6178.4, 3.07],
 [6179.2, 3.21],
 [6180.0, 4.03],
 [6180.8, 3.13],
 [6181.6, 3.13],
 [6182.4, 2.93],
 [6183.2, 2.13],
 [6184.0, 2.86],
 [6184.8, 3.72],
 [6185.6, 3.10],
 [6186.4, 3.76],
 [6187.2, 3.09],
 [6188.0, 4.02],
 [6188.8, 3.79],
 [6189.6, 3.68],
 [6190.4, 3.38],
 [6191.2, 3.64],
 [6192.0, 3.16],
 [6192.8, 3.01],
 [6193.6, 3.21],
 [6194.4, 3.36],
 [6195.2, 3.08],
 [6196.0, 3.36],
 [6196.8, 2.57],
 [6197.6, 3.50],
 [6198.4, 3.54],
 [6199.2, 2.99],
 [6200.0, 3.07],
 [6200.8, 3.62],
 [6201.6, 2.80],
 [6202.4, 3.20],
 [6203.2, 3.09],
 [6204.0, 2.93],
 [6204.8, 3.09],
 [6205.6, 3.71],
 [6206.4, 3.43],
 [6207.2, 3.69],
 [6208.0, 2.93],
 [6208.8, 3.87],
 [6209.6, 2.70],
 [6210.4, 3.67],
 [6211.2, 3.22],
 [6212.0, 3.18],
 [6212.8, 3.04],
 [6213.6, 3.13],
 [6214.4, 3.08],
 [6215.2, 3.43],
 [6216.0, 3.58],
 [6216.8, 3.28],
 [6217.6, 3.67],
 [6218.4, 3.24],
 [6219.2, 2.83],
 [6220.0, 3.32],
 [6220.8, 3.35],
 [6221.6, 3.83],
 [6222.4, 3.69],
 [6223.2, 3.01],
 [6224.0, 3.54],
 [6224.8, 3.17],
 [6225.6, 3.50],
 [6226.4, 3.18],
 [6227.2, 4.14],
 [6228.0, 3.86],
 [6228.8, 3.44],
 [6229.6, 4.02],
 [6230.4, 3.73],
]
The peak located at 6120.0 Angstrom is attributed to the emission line Hbeta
